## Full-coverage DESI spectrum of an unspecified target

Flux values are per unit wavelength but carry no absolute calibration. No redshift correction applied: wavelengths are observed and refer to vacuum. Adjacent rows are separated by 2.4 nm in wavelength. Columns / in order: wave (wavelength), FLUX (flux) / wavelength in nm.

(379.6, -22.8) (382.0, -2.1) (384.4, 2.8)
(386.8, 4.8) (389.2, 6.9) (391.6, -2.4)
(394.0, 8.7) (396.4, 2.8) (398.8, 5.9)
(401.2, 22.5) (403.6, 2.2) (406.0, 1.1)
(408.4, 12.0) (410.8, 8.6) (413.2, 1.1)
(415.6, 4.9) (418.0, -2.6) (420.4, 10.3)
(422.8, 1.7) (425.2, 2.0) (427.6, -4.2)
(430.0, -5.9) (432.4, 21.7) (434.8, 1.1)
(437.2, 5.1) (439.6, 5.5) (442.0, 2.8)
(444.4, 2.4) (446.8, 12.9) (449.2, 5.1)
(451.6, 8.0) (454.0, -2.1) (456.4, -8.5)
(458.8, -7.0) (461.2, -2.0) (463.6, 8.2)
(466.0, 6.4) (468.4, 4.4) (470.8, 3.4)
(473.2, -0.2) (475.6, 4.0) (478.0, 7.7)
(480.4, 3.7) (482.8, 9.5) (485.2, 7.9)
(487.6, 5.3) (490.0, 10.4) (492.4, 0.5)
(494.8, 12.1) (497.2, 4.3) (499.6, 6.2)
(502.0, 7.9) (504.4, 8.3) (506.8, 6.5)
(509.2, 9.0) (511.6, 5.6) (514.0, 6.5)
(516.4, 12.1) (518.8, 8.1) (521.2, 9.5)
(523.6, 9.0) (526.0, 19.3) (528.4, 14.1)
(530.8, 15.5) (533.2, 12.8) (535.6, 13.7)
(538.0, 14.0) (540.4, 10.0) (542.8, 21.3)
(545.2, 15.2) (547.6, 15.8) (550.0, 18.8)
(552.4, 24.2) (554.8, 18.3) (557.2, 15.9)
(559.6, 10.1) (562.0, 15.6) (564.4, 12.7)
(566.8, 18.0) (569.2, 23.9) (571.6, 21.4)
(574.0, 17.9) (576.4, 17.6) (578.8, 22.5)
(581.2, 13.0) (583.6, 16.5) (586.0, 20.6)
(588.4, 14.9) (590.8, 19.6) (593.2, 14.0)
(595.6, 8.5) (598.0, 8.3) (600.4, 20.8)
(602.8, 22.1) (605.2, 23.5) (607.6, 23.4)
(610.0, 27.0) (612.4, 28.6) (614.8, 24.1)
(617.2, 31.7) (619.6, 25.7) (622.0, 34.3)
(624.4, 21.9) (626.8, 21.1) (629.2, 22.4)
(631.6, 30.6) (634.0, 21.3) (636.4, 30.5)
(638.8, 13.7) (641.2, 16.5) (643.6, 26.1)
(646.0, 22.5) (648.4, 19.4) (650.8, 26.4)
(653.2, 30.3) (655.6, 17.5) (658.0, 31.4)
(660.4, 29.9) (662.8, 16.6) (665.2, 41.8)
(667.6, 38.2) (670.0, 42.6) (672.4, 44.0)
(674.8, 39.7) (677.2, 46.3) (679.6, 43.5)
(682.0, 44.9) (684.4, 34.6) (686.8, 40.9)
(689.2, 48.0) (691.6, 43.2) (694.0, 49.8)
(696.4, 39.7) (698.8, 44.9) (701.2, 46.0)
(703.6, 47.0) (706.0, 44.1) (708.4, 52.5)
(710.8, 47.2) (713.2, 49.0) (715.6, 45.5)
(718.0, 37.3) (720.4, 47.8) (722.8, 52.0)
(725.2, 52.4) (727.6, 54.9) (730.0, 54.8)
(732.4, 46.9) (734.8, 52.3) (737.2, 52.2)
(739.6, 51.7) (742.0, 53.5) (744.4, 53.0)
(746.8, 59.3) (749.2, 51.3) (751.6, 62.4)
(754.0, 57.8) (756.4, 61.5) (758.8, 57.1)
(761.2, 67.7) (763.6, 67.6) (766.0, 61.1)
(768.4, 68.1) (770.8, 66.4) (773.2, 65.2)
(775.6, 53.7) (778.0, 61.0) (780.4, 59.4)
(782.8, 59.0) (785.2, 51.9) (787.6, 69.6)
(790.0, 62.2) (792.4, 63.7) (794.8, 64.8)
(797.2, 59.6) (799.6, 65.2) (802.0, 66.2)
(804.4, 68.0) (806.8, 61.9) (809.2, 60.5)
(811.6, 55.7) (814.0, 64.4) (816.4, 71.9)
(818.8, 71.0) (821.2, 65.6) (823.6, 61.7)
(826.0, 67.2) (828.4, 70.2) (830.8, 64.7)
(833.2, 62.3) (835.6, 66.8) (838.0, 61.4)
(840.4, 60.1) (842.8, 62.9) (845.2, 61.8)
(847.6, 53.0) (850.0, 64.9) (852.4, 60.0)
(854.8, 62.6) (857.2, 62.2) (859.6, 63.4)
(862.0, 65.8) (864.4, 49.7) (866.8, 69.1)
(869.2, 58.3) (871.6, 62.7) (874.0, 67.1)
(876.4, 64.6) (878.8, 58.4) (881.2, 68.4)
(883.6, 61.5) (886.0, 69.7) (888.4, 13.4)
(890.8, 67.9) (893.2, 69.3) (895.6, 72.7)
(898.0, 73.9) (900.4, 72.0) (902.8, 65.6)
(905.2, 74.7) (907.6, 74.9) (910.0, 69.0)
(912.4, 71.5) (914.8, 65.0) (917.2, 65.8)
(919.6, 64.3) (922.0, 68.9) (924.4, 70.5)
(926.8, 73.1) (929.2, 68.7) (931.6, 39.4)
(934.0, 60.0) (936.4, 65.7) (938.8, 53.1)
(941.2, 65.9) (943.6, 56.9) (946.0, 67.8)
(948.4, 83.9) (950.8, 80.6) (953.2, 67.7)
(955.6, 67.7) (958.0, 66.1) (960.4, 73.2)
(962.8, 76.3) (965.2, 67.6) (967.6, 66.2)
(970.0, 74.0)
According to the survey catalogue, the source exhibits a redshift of 0.67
